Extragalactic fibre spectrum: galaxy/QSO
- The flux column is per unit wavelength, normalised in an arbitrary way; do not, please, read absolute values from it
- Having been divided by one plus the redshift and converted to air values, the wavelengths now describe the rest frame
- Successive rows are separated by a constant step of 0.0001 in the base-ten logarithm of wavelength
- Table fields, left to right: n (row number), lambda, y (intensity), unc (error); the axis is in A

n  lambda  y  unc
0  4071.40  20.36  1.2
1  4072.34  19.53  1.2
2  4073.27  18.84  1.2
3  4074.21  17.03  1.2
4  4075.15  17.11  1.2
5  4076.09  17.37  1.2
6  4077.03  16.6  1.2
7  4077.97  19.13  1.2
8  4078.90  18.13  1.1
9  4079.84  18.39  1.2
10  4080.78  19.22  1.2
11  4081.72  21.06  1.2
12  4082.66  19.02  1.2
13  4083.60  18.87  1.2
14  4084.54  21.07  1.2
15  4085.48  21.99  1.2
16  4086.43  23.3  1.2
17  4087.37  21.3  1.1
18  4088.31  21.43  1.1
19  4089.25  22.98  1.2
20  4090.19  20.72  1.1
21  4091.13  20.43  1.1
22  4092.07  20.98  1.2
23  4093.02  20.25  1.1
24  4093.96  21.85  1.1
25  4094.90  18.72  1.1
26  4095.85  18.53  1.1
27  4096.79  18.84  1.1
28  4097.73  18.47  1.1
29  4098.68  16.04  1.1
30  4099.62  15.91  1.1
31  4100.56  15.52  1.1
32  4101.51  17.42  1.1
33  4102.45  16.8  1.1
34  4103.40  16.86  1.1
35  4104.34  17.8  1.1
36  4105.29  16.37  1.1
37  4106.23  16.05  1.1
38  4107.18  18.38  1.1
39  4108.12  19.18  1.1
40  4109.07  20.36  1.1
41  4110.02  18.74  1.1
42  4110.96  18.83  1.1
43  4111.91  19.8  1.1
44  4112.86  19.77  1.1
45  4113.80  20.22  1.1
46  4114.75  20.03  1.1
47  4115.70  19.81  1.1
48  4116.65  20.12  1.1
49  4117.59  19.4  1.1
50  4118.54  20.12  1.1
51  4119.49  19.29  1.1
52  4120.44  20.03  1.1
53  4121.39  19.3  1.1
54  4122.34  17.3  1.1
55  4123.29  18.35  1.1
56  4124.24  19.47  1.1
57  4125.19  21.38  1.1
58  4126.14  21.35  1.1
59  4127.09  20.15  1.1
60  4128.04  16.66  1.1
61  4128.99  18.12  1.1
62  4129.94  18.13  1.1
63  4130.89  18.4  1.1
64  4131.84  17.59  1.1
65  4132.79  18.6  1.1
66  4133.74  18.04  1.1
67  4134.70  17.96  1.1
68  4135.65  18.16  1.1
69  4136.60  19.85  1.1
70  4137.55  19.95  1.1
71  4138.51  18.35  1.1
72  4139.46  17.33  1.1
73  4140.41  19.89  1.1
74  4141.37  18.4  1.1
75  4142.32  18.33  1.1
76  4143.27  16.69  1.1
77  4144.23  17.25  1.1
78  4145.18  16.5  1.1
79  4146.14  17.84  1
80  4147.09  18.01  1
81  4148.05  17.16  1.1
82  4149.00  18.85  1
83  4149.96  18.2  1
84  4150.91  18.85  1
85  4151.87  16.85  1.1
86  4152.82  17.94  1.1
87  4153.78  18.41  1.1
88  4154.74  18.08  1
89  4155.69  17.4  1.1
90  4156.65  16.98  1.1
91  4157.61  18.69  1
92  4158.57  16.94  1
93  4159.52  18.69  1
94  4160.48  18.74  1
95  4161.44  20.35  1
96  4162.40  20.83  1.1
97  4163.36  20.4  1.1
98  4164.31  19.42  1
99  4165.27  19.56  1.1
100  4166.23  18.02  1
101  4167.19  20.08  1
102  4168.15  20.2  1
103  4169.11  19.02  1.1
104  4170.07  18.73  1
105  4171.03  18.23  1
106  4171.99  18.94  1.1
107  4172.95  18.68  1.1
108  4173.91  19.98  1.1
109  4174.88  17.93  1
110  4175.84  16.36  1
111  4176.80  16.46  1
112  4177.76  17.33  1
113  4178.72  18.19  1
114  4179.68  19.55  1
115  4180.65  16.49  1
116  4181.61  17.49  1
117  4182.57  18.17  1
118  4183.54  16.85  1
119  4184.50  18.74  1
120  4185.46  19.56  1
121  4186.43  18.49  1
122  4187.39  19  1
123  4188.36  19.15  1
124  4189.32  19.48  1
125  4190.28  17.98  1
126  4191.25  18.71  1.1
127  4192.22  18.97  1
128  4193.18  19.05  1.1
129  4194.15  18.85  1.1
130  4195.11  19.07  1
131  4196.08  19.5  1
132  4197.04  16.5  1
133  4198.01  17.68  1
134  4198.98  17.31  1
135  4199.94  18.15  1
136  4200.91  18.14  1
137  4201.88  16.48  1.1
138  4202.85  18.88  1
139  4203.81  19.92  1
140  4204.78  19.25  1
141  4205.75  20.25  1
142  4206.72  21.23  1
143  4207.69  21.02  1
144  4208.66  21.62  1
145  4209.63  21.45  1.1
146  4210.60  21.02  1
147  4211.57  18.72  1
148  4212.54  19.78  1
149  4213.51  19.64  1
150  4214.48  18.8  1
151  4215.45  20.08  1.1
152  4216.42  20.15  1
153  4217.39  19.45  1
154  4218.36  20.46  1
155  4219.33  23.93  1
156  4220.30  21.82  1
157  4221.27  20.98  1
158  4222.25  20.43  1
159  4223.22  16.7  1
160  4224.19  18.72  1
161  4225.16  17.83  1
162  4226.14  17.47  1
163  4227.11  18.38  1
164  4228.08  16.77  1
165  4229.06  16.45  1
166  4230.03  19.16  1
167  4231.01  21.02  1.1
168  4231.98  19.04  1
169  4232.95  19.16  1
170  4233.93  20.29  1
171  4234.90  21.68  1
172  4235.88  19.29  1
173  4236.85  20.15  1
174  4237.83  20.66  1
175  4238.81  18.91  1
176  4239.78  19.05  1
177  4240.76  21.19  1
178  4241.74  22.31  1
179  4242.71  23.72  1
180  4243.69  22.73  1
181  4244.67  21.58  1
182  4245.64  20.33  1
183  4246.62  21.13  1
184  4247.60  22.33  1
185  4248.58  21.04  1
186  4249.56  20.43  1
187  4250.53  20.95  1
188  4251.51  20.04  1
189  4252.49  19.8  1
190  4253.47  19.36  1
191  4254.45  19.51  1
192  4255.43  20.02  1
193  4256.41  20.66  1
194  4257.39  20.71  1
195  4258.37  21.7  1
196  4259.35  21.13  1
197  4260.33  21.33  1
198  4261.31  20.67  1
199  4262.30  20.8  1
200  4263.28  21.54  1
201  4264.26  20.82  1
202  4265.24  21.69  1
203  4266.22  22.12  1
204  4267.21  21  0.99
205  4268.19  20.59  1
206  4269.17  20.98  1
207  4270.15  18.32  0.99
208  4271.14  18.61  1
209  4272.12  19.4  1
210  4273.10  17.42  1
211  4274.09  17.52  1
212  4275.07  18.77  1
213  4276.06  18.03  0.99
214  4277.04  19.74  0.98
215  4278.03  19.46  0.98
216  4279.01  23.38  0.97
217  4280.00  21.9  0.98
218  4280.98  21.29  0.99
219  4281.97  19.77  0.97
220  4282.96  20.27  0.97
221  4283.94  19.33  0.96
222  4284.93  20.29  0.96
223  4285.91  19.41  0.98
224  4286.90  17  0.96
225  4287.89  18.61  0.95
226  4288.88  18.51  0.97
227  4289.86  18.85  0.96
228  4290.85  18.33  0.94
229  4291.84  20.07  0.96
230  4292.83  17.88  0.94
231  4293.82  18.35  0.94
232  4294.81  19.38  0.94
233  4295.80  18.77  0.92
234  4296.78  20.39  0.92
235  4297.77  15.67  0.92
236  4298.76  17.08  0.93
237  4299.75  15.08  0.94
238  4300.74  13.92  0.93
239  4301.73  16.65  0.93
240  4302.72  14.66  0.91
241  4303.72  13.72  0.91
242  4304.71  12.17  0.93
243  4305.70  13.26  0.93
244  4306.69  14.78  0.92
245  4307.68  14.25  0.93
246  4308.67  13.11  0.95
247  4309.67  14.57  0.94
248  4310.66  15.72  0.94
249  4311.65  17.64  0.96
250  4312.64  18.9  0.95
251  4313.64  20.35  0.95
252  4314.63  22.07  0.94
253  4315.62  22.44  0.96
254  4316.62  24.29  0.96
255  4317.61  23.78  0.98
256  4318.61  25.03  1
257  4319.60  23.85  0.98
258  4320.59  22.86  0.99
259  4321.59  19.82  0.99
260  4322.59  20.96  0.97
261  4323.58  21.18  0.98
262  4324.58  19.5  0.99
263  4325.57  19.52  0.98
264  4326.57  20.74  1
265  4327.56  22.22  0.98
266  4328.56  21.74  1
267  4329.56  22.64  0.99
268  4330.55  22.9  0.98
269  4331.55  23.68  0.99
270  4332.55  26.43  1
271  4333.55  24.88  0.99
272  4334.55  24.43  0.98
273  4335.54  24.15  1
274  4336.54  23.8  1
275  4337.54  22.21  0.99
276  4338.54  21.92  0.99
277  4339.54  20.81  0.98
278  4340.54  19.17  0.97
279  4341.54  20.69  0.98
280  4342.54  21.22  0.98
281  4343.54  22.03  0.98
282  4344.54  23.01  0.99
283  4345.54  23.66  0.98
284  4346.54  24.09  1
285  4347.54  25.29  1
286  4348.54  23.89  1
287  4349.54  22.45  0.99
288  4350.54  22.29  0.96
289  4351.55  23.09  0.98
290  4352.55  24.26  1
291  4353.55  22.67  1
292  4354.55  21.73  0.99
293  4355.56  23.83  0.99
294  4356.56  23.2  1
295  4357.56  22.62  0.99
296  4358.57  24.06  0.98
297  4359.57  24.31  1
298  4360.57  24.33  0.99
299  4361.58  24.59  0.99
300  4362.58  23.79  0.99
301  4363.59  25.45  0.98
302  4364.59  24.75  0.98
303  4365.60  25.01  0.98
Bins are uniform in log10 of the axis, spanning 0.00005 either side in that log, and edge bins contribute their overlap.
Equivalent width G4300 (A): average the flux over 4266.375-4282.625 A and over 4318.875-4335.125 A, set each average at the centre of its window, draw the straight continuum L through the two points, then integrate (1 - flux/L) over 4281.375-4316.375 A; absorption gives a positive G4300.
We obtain 5.76 A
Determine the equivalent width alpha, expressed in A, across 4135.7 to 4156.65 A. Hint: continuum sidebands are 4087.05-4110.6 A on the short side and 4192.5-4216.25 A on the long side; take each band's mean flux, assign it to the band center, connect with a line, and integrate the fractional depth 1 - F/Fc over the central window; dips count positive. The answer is 1.02 A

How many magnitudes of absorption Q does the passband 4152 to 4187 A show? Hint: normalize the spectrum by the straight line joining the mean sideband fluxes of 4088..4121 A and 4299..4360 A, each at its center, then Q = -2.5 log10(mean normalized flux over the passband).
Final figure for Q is 0.06 mag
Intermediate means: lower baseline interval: 19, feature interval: 18.5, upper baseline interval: 20.9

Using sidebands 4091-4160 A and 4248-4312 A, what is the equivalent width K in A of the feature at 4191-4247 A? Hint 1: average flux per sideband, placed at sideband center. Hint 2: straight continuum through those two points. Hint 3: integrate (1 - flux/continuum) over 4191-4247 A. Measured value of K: -3.1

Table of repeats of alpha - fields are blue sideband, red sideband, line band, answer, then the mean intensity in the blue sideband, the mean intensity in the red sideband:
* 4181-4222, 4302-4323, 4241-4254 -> -1.53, 19.3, 18.5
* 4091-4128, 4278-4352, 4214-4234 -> 0.24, 18.9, 20.2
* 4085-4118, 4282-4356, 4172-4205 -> 2.24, 19.2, 20.2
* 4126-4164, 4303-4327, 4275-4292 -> -0.75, 18.4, 18.9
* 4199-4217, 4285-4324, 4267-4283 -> -0.89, 19.6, 18.3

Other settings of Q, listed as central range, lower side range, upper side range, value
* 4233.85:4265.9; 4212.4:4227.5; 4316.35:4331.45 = -0.03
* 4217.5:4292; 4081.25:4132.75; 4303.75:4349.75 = 0.02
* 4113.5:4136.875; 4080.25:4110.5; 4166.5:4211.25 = 0.00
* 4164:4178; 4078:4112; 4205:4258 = 0.06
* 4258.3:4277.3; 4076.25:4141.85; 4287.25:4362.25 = 0.01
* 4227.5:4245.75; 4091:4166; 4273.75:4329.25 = -0.08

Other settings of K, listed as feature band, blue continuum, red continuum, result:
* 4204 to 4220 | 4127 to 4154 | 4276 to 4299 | -1.49 A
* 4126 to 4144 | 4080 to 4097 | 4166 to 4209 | 1.11 A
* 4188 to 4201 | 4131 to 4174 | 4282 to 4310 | -0.30 A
